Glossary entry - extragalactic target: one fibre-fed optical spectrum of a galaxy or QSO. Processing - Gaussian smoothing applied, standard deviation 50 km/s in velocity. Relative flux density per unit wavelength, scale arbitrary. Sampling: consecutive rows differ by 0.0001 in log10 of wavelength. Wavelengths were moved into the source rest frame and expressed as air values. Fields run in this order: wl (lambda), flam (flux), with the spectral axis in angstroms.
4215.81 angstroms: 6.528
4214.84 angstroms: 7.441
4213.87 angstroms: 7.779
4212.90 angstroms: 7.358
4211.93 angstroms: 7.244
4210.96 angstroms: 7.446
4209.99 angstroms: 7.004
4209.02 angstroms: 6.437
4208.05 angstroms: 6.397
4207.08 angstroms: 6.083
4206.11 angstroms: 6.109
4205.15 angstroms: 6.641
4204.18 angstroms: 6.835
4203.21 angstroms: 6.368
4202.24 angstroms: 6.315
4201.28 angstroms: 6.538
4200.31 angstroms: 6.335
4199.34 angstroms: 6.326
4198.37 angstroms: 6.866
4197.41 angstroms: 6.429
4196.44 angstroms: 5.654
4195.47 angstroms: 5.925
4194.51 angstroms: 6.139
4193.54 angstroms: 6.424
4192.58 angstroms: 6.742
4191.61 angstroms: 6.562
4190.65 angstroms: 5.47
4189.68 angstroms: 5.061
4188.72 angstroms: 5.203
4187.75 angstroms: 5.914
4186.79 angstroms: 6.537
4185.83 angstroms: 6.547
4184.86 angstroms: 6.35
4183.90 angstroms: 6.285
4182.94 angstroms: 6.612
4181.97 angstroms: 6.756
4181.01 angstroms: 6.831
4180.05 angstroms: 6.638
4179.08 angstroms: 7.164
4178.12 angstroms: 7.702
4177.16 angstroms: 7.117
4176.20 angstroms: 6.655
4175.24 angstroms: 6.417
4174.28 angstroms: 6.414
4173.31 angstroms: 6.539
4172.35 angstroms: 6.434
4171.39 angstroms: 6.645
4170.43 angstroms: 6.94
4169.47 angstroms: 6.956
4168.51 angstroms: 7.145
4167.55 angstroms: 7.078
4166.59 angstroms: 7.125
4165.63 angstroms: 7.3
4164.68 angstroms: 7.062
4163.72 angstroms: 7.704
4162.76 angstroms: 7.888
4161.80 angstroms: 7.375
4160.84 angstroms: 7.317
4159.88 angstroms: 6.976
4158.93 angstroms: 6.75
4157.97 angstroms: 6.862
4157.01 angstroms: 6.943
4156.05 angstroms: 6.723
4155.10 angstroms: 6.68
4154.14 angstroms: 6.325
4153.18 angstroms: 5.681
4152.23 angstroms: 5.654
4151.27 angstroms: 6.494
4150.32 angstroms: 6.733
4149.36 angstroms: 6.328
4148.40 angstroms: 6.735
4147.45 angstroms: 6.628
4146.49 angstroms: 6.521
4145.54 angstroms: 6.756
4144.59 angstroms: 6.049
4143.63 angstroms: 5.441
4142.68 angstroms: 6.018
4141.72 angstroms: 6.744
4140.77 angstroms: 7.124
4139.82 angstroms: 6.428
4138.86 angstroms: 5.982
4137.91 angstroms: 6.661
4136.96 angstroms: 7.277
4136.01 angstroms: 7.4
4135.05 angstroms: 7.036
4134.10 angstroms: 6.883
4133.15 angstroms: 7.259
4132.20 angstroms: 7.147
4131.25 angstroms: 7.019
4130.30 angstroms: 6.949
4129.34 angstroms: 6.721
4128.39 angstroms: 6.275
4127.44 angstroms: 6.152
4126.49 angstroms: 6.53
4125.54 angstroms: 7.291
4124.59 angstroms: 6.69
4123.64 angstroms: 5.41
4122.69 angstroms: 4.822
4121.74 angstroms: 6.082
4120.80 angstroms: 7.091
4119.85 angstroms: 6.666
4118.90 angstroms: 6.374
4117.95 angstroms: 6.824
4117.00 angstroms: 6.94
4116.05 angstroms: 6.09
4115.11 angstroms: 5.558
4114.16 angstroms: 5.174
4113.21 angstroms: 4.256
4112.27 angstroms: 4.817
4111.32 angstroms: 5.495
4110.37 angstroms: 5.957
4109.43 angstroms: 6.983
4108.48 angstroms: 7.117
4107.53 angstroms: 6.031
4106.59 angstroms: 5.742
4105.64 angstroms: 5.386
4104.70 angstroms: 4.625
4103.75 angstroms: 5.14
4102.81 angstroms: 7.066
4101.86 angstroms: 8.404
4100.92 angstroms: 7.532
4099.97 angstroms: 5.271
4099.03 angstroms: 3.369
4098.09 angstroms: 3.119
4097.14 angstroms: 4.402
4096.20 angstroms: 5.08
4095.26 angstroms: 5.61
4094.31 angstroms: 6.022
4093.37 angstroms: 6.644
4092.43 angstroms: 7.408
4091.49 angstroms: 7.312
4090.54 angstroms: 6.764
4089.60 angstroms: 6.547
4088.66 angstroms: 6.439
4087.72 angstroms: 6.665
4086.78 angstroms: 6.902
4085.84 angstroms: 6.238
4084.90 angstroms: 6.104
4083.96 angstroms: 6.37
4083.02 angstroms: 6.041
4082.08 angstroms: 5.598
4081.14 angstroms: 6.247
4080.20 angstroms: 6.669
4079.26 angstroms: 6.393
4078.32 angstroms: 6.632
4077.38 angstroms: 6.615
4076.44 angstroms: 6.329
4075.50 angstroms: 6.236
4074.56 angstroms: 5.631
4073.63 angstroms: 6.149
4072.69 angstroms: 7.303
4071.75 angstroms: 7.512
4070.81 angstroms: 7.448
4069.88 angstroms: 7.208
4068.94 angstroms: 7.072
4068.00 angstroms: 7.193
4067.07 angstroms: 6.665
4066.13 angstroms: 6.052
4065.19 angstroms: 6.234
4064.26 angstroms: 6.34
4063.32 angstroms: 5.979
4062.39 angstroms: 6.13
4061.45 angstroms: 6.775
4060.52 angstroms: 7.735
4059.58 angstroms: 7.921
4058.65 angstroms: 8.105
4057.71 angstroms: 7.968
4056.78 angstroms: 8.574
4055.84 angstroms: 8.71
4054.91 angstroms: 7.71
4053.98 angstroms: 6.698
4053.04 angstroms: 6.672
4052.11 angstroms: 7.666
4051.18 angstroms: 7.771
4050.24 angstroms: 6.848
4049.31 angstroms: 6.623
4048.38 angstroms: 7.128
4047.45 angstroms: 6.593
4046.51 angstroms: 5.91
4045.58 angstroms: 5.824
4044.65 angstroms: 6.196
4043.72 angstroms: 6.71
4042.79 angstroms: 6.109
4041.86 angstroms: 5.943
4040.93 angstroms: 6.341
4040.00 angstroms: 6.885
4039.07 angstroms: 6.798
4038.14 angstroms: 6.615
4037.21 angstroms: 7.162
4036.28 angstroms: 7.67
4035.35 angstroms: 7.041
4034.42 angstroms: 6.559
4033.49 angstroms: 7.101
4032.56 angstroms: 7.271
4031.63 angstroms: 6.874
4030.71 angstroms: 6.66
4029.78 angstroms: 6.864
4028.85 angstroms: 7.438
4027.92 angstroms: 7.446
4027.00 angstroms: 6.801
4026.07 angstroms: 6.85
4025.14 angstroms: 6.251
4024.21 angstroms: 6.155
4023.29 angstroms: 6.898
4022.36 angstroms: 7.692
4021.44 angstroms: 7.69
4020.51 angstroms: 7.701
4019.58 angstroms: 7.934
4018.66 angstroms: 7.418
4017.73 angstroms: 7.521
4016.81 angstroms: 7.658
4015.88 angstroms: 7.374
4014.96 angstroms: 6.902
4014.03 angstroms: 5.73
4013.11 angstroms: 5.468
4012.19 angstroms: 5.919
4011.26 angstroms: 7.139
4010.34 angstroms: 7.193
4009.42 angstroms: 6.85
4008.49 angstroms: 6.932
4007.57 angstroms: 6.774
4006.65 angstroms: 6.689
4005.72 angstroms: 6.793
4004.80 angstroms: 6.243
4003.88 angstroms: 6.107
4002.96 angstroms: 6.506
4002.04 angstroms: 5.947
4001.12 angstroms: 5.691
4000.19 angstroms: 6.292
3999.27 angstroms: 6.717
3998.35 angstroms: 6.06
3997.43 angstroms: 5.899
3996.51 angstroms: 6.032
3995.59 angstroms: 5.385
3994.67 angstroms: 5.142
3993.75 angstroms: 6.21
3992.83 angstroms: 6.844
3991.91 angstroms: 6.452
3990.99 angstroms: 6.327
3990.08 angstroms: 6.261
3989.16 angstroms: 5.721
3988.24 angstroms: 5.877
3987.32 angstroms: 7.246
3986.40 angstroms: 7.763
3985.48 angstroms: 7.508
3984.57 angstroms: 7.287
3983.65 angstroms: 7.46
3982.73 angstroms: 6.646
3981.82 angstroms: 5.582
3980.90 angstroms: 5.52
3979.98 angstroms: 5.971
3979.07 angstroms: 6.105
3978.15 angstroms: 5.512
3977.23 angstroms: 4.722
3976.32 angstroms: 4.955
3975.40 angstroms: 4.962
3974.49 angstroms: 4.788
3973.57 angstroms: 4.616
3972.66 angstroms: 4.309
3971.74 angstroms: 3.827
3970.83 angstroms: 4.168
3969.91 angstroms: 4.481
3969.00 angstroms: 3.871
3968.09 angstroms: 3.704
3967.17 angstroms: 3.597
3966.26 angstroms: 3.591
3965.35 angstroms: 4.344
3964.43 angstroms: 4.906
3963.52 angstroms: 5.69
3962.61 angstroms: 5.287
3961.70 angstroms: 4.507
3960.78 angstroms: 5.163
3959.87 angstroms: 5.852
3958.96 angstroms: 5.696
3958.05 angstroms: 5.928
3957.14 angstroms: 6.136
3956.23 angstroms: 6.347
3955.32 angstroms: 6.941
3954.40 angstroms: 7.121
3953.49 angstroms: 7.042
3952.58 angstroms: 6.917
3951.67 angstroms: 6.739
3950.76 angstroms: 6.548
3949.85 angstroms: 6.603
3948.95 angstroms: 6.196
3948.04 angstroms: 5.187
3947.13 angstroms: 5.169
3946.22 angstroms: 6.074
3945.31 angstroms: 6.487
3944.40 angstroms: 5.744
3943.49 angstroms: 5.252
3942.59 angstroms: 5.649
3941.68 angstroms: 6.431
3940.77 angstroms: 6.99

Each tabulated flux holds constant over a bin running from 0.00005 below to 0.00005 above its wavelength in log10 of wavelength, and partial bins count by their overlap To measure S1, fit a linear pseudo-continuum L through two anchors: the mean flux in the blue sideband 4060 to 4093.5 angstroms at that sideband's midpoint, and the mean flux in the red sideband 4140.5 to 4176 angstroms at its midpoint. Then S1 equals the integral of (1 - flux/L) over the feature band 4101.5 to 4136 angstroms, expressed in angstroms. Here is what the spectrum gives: 1.9 angstroms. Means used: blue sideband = 6.6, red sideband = 6.71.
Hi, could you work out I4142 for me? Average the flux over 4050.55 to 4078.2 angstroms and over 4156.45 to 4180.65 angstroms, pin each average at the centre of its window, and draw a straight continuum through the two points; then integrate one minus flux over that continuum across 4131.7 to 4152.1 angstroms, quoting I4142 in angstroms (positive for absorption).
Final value 1.1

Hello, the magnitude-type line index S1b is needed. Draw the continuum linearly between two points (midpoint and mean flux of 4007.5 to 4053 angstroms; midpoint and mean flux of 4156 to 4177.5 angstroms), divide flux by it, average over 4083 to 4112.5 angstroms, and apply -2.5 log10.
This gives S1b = 0.15 mag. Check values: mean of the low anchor 6.87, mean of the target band 6.03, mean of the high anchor 6.98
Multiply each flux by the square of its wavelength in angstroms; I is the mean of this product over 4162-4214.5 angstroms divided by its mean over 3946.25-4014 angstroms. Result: 1.25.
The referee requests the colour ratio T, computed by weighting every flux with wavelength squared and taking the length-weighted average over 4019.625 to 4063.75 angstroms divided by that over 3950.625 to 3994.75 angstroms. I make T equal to 1.28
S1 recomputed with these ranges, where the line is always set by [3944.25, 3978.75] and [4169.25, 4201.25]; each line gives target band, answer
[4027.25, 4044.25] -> -3.4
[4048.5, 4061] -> -3.9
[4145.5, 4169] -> -2.0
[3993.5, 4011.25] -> -2.4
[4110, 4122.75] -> 0.4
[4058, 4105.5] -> -3.6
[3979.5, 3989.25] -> -2.1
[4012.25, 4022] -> -2.5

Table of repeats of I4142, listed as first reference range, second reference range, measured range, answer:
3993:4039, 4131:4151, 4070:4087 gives 0.6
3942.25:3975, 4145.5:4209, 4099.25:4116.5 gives 0.9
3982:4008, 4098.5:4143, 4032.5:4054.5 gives -1.3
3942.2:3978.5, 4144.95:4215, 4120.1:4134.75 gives -0.5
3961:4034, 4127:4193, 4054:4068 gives -1.9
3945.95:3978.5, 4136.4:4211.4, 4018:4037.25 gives -4.8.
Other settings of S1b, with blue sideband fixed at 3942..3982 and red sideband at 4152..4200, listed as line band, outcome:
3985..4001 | -0.14 mag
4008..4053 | -0.19 mag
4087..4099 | 0.04 mag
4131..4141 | -0.09 mag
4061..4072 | -0.12 mag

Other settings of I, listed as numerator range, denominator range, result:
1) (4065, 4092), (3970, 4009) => 1.15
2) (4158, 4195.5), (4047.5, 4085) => 1.03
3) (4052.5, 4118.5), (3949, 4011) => 1.15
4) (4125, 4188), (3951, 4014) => 1.25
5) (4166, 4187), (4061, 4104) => 1.12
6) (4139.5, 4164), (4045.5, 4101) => 1.05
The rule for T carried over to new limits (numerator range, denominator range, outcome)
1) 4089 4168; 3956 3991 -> 1.27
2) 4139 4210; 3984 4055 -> 1.05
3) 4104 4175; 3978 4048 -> 1.05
